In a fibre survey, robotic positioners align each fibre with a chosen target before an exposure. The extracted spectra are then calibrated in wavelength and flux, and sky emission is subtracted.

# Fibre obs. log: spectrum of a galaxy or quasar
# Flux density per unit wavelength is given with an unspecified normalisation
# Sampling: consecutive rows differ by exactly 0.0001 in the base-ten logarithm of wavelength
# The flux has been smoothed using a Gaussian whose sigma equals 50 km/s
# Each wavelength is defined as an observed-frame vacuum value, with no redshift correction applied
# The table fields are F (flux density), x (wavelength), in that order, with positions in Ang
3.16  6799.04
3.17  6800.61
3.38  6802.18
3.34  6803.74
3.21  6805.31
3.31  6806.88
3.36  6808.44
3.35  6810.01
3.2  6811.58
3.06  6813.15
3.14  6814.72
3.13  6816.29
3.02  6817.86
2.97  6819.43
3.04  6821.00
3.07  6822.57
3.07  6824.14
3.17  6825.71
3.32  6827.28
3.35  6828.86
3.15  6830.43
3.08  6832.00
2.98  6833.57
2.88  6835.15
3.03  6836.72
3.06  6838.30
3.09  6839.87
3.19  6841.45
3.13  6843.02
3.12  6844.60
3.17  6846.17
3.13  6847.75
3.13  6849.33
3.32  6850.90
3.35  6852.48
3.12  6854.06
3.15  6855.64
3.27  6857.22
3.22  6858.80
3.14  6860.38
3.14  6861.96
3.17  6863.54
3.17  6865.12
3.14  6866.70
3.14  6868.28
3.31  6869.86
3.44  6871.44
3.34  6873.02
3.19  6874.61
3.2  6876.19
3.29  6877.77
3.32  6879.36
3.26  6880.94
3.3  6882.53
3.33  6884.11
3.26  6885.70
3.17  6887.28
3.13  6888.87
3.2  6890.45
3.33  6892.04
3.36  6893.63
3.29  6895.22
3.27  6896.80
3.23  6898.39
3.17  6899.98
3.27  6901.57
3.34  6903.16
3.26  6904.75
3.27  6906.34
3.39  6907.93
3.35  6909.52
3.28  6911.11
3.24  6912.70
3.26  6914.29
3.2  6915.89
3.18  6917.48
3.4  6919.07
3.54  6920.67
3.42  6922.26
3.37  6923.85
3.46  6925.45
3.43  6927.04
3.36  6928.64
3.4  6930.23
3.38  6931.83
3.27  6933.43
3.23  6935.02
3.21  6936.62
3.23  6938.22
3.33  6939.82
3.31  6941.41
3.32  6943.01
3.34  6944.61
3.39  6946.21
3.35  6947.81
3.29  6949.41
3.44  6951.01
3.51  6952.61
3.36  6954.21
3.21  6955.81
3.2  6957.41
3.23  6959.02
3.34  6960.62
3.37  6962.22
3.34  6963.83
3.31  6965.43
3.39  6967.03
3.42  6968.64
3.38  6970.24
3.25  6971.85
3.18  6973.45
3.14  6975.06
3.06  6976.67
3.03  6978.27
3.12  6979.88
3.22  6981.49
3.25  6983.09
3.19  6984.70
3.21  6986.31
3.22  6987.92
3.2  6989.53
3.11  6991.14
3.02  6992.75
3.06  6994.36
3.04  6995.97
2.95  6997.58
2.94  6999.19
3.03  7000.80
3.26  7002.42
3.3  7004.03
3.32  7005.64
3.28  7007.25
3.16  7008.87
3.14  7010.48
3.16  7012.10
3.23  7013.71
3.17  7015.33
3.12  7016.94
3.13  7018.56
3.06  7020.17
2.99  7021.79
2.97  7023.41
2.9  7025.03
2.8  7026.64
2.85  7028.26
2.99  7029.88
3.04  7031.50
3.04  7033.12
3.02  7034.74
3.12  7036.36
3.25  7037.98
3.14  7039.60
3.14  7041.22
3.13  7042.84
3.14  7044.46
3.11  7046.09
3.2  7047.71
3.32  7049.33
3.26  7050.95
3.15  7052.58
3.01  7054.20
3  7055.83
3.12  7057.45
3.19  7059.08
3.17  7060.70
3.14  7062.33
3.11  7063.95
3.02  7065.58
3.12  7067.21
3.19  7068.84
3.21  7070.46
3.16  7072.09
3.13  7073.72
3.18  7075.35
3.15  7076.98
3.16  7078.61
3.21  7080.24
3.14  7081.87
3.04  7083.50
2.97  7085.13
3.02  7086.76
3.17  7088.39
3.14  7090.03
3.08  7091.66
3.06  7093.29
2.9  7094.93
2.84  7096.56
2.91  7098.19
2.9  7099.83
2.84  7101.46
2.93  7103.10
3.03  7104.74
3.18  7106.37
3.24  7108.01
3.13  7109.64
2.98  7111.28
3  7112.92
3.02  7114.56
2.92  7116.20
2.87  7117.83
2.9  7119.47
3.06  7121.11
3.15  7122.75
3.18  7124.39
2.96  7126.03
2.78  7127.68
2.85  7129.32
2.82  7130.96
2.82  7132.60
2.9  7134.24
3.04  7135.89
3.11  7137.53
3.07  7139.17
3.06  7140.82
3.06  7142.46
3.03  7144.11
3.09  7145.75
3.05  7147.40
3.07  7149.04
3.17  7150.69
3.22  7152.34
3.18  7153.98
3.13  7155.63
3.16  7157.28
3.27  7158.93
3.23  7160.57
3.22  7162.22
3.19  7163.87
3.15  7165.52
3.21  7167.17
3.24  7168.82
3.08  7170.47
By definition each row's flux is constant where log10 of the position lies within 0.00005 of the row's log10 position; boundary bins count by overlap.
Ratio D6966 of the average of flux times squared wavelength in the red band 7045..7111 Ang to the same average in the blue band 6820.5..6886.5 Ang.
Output 1.0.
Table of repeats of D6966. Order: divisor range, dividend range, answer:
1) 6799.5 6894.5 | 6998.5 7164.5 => 1.03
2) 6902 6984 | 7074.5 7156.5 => 0.96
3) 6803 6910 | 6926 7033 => 1.04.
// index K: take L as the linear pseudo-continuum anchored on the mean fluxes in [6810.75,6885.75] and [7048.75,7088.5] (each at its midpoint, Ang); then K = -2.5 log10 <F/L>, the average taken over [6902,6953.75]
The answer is -0.06 mag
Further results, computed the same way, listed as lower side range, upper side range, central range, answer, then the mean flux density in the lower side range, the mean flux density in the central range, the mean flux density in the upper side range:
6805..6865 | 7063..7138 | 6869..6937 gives -0.06 mag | 3.15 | 3.3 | 3.03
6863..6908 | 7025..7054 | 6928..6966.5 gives -0.04 mag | 3.26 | 3.32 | 3.09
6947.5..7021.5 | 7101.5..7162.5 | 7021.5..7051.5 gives 0.03 mag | 3.21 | 3.07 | 3.05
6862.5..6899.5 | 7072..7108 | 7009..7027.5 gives 0.02 mag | 3.25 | 3.06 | 3.05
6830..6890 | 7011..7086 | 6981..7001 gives 0.01 mag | 3.19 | 3.11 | 3.11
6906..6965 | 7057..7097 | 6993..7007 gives 0.04 mag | 3.33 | 3.12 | 3.11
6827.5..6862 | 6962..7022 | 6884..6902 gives -0.03 mag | 3.15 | 3.25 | 3.18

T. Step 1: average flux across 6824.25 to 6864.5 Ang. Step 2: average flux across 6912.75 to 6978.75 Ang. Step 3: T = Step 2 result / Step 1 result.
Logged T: 1.1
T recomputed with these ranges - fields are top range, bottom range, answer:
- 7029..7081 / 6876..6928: 0.95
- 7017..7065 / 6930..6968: 0.93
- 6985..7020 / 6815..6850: 1.01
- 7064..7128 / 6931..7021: 0.95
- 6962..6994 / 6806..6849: 1.03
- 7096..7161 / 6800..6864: 0.96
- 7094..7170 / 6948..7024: 0.95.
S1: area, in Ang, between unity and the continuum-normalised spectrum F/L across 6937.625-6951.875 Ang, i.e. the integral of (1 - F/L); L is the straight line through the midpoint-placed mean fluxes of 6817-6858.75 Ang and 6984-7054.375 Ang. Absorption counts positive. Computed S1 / -1.0 Ang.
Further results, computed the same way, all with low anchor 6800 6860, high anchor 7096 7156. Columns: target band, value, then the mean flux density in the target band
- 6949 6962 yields -0.9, 3.33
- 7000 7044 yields -0.5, 3.1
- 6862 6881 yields -0.6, 3.24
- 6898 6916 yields -0.9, 3.27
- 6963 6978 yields -0.8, 3.27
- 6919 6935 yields -1.4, 3.39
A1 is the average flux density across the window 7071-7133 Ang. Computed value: 3.02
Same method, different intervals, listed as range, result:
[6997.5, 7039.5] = 3.09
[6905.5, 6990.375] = 3.3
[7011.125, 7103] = 3.08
